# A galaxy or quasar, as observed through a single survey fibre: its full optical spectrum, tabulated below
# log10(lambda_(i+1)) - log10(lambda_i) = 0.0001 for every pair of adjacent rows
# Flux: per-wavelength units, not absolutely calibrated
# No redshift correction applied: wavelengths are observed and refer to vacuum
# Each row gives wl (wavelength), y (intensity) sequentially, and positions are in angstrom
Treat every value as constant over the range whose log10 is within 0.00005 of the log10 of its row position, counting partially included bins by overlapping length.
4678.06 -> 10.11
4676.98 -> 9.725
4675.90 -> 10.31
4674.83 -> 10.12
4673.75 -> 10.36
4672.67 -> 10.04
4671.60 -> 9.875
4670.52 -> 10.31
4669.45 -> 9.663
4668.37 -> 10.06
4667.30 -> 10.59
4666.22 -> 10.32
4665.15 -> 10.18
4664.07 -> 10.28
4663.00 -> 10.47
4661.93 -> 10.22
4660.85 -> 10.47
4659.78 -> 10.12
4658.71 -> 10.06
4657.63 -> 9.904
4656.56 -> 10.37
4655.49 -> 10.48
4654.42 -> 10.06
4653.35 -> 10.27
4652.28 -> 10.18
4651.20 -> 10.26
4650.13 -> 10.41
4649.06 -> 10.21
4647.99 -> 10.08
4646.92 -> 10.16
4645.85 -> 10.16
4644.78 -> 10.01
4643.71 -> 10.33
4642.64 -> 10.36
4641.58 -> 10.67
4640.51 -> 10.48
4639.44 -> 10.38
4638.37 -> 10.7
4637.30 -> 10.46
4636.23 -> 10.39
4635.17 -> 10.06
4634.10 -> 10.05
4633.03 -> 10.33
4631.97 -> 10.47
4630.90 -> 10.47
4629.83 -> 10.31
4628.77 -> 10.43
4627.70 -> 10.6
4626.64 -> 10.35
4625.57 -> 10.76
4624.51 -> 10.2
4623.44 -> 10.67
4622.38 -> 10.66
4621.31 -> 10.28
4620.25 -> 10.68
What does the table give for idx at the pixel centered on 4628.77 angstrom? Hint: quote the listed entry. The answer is 10.43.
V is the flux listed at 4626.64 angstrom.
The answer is 10.35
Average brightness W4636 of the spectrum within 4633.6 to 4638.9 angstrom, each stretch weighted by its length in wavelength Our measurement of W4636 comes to 10.3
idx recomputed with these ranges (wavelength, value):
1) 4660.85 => 10.47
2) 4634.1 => 10.05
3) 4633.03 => 10.33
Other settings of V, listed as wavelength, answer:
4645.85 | 10.16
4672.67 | 10.04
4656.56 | 10.37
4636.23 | 10.39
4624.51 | 10.2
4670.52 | 10.31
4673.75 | 10.36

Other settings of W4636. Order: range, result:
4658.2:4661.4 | 10.2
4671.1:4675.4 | 10.1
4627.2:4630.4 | 10.4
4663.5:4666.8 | 10.3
